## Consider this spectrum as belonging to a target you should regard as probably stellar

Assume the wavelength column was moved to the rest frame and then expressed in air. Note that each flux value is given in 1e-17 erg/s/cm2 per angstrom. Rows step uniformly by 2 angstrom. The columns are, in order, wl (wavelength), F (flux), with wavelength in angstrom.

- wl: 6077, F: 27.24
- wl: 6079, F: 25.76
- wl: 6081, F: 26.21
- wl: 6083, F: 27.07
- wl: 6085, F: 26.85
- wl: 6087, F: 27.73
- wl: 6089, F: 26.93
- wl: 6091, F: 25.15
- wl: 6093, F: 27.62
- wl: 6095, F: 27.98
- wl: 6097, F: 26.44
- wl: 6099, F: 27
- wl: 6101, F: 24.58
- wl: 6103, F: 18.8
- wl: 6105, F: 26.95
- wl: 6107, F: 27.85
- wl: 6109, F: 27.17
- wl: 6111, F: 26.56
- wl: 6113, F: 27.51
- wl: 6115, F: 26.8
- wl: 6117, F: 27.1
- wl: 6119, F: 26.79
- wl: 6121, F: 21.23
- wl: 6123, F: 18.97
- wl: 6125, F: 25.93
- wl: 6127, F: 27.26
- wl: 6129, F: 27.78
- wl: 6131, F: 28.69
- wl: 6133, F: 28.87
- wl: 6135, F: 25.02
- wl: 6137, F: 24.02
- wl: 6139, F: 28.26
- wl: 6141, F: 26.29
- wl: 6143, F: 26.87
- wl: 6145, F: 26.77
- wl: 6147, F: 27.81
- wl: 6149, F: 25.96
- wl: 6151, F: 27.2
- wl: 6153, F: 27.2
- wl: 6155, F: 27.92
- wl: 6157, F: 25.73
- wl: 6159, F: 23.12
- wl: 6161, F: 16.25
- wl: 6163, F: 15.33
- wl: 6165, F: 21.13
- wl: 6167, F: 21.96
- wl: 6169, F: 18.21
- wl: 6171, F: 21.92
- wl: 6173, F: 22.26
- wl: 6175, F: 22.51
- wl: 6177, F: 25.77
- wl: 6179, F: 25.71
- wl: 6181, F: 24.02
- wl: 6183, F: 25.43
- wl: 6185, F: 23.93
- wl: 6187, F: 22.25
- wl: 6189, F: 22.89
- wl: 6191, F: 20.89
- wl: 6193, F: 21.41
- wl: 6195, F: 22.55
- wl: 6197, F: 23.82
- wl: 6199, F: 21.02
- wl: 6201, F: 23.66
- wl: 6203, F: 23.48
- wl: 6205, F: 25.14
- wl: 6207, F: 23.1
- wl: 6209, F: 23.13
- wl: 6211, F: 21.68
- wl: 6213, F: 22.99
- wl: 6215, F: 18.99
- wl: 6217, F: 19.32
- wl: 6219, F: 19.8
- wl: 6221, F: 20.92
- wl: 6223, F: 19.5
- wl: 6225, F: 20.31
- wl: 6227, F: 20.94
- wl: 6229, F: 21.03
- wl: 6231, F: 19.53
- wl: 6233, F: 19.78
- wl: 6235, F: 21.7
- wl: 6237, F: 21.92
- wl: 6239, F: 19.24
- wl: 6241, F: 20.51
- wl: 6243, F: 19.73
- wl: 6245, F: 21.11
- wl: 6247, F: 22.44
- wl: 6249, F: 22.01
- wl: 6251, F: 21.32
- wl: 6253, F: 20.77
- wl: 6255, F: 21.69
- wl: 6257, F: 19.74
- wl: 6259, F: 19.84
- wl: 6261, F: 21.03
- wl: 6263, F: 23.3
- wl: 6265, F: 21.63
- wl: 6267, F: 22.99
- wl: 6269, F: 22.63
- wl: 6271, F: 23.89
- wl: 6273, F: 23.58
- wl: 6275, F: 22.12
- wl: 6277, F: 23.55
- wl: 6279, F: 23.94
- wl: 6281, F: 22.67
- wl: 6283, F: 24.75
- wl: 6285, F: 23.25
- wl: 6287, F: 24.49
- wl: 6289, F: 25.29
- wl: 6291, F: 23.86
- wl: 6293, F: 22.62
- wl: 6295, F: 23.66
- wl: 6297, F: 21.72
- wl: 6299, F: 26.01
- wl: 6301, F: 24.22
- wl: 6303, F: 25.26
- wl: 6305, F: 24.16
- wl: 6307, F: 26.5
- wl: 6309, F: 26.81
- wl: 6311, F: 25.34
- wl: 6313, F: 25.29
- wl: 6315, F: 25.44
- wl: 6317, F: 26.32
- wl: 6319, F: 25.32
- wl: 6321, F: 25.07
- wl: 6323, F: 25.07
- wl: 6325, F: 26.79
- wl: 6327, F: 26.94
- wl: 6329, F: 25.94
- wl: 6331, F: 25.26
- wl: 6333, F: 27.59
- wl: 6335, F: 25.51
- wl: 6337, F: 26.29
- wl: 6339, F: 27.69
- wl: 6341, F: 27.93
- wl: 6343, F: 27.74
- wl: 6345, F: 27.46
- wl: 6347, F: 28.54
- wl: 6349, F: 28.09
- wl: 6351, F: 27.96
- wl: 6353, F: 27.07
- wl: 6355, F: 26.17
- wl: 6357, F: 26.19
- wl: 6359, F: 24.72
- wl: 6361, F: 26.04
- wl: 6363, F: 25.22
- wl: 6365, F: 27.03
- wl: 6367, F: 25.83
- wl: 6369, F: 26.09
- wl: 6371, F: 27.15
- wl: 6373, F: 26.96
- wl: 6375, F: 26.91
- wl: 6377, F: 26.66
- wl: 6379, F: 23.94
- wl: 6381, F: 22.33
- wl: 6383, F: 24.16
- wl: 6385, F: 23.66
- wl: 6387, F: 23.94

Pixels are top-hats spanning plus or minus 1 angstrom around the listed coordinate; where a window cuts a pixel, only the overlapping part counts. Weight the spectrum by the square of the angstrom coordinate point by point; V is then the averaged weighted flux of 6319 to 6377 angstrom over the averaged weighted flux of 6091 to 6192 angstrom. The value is 1.15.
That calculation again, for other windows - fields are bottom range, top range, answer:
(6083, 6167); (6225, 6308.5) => 0.92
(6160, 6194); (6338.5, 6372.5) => 1.30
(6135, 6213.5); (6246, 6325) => 1.04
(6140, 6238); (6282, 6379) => 1.19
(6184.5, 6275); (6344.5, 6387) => 1.26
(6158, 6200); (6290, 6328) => 1.19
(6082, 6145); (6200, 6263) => 0.84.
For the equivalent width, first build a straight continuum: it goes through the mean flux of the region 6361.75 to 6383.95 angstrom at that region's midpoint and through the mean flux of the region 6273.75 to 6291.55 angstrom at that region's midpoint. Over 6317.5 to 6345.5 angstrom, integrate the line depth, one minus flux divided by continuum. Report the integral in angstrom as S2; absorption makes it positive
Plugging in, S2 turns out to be -1.86 angstrom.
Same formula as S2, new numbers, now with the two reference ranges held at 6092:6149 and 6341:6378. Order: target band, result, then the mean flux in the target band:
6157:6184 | 4.5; 22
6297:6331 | 1.5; 25.5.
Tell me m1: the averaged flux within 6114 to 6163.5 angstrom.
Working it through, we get 25.4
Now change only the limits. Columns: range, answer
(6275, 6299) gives 23.7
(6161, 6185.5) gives 22.1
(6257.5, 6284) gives 22.7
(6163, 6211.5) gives 22.7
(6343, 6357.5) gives 27.4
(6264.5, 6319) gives 24.2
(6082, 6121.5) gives 26.3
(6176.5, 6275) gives 21.9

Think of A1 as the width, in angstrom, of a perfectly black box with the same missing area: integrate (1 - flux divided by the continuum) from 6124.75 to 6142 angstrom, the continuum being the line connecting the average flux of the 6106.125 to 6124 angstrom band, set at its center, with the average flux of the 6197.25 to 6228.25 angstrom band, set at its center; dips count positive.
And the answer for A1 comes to -1.5 angstrom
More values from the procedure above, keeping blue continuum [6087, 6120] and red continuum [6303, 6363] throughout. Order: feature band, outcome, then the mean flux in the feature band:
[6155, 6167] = 2.4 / 21.1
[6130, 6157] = -0.6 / 26.9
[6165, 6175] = 1.9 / 21.2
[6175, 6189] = 1.1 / 24.3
